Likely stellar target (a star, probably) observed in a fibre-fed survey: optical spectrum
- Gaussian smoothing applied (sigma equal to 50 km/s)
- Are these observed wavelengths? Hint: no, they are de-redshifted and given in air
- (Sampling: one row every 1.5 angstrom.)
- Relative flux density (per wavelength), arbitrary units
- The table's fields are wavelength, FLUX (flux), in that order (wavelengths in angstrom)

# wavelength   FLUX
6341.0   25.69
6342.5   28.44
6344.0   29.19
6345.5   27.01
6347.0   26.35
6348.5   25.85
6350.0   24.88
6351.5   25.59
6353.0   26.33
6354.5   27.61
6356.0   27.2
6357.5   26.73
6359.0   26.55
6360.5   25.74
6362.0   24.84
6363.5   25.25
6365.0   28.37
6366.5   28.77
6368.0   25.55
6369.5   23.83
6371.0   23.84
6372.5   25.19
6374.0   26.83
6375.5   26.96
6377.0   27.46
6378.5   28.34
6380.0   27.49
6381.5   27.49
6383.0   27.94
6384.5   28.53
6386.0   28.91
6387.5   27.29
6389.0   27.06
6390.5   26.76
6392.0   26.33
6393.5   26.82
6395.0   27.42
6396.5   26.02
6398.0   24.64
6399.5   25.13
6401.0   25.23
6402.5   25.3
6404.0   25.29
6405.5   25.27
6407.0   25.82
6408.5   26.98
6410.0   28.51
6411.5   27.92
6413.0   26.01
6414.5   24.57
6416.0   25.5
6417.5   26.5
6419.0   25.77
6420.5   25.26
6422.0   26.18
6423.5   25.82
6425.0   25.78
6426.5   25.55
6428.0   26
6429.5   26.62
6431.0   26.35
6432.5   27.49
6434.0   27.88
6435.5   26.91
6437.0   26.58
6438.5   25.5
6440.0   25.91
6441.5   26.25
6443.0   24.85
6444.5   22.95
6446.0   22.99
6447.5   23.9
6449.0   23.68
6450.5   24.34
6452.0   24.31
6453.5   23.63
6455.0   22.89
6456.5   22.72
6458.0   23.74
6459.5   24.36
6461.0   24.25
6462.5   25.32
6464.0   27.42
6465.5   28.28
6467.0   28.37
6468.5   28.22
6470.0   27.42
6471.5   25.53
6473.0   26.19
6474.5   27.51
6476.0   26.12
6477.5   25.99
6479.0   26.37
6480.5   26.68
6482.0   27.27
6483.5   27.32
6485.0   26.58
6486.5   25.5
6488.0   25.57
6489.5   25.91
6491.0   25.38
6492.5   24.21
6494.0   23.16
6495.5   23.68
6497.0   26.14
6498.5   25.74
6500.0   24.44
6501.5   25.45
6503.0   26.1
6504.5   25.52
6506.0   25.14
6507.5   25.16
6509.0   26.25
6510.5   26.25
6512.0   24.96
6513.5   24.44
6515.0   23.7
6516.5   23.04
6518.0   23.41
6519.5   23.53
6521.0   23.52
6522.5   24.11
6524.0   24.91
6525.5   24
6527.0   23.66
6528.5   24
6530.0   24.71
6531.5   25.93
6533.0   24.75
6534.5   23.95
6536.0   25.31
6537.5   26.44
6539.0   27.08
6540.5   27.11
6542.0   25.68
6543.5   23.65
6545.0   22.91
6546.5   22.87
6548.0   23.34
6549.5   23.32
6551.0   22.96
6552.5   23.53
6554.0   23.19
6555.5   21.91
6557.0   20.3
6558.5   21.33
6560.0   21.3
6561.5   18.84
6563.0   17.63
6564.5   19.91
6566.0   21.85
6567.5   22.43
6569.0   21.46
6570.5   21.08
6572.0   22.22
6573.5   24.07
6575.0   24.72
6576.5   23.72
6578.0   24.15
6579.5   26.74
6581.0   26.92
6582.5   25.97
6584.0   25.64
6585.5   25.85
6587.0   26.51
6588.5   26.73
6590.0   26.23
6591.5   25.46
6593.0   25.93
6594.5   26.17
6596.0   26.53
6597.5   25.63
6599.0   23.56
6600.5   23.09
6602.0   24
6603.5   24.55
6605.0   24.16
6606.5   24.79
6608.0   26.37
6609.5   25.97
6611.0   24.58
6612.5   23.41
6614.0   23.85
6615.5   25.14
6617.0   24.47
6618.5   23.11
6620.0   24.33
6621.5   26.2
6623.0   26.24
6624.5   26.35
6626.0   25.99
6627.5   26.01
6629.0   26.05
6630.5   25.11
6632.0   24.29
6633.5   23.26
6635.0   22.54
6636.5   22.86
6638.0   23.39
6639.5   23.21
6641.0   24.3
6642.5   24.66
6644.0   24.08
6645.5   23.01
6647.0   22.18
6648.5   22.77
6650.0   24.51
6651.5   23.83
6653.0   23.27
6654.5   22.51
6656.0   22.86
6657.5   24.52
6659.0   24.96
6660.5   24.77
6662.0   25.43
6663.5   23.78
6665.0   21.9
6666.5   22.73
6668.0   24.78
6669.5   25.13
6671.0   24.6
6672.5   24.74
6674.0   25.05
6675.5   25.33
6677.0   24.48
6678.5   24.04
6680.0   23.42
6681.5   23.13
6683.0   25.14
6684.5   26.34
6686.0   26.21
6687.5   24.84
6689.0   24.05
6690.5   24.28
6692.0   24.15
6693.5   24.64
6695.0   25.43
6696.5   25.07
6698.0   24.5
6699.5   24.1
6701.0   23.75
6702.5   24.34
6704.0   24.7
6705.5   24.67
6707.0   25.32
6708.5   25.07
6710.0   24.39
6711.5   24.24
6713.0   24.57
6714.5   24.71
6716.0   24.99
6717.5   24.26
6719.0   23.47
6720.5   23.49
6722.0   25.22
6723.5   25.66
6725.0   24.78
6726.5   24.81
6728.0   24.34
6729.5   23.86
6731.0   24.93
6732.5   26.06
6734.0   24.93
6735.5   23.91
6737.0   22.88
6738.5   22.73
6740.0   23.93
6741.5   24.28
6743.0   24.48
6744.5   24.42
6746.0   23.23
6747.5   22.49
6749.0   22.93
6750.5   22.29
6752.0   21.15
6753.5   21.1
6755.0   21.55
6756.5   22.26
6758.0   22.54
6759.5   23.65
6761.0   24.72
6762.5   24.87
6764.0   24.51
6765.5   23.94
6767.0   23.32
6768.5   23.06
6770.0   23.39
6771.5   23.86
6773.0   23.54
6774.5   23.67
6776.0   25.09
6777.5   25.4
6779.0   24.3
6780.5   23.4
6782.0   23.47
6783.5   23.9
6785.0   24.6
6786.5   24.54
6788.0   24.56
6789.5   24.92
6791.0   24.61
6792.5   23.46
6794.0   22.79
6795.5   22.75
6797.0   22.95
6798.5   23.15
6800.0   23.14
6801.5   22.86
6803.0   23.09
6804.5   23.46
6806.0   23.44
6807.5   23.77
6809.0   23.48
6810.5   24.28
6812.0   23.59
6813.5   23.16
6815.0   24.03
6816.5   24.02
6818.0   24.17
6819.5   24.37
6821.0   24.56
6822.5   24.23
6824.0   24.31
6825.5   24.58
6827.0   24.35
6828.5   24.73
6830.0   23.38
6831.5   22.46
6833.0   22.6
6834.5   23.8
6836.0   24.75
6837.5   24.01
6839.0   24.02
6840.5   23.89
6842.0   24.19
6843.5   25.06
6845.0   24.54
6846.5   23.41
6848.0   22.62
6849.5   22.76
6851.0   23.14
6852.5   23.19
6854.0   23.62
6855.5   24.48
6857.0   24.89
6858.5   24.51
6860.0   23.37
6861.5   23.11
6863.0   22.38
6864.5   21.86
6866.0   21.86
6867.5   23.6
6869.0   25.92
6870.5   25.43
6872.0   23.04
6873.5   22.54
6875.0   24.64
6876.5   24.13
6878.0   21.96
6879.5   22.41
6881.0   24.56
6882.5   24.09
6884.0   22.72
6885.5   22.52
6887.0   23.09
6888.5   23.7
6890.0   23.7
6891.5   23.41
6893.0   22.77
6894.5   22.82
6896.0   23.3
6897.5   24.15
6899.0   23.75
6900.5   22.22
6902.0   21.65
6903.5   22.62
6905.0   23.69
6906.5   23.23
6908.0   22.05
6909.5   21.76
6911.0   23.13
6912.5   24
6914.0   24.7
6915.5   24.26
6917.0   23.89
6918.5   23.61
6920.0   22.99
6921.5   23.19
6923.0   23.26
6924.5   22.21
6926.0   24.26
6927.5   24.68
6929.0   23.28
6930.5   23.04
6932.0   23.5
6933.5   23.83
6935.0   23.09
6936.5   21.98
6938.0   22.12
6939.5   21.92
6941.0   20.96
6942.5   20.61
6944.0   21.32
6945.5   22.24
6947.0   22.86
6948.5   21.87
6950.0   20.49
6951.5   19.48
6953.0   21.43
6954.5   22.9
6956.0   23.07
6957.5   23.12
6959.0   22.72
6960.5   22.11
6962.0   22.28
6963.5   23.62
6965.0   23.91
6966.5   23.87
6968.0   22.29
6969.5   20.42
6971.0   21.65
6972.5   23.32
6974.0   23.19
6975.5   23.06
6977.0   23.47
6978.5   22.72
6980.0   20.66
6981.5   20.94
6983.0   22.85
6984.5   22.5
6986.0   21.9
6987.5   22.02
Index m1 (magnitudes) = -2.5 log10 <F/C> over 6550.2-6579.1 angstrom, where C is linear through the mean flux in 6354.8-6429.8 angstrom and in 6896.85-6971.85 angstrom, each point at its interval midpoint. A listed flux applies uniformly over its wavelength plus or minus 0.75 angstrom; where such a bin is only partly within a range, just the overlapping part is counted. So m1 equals 0.149 mag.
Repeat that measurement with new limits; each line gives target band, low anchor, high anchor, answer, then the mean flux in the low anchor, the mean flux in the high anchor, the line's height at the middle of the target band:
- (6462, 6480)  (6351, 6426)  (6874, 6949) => -0.04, 26.4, 23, 25.9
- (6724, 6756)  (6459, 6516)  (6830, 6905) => 0.03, 25.8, 23.5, 24.3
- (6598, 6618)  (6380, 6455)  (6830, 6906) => 0.02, 26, 23.5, 24.9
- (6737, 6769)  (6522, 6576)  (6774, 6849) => 0.02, 23.2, 23.9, 23.7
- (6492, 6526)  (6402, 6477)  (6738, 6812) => 0.03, 25.7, 23.5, 25.3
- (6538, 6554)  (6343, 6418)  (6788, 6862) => 0.05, 26.5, 23.8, 25.5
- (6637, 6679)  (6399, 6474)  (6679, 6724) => 0.04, 25.7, 24.6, 24.8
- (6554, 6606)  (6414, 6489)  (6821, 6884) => 0.06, 25.7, 23.7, 25.1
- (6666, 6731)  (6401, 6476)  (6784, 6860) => -0.01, 25.7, 23.8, 24.4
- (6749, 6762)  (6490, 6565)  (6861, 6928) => 0.05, 24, 23.3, 23.6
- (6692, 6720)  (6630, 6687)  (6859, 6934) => -0.03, 24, 23.3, 23.9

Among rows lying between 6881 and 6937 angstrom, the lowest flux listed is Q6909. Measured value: 21.65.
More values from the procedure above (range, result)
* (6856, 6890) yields 21.86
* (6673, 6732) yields 23.13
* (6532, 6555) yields 22.87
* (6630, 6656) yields 22.18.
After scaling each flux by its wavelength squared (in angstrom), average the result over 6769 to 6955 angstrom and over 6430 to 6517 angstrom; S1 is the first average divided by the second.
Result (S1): 1.0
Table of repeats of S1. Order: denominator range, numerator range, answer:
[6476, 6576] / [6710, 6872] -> 1.07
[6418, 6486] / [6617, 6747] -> 1.01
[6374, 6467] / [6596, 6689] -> 1.00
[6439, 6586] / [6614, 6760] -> 1.04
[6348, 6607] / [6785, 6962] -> 1.04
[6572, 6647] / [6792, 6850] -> 1.02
